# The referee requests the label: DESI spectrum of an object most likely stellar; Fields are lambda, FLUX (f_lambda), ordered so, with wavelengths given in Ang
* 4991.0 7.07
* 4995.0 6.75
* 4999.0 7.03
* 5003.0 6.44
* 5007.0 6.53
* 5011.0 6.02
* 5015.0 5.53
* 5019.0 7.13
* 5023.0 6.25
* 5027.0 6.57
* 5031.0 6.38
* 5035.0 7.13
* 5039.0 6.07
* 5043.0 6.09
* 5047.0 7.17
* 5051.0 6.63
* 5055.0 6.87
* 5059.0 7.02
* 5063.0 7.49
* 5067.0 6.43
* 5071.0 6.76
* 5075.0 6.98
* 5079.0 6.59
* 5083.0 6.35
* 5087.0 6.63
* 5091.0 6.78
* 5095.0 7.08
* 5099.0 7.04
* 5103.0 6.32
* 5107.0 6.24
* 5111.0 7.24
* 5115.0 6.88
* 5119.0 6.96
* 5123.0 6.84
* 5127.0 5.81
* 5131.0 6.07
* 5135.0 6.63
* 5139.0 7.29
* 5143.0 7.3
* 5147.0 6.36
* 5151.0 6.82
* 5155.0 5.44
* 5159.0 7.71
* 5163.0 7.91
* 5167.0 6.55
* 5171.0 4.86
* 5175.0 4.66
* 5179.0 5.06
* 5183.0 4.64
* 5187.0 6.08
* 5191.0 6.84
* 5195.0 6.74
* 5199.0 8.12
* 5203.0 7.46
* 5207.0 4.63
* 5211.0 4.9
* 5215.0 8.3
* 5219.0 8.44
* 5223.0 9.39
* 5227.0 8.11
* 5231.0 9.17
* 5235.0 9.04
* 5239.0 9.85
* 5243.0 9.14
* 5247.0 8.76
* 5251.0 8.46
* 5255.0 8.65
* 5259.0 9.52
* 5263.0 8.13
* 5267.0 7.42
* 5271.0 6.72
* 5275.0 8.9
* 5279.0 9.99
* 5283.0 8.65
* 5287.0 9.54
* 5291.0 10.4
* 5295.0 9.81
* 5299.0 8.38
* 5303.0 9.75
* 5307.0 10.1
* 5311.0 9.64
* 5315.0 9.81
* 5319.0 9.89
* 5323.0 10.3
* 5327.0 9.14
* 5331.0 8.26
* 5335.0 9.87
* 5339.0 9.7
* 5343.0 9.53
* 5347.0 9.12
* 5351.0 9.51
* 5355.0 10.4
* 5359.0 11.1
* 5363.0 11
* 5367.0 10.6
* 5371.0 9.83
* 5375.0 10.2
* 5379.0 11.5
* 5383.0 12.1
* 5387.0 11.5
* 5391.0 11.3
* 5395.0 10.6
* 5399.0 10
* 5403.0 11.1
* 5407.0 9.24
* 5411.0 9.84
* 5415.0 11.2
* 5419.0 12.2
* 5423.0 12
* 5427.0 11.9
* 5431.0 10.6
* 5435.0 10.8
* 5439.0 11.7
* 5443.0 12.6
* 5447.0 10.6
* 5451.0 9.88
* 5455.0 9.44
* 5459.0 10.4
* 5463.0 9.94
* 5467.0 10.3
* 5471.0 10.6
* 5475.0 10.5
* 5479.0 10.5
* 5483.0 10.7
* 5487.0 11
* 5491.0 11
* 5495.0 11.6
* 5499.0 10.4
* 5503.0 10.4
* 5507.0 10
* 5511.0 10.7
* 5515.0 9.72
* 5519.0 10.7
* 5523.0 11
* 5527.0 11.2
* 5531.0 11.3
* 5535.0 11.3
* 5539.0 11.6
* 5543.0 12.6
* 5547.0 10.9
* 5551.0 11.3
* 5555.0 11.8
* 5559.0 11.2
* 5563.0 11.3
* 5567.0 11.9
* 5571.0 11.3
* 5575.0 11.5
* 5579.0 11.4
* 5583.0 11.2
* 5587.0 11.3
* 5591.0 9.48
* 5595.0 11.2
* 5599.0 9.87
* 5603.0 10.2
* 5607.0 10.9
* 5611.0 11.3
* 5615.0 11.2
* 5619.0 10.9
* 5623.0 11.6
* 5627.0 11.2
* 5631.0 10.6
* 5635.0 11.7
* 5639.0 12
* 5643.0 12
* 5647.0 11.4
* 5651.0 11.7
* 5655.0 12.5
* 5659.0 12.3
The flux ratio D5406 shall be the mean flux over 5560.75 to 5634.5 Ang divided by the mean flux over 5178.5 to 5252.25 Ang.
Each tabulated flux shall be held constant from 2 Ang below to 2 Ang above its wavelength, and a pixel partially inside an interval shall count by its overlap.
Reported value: 1.46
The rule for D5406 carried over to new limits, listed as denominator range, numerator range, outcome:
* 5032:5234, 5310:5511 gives 1.56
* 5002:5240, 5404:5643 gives 1.62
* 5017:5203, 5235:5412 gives 1.47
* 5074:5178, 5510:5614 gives 1.69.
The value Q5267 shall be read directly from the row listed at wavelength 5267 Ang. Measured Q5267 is 7.42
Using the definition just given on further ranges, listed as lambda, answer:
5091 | 6.78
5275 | 8.9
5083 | 6.35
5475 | 10.5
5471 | 10.6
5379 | 11.5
